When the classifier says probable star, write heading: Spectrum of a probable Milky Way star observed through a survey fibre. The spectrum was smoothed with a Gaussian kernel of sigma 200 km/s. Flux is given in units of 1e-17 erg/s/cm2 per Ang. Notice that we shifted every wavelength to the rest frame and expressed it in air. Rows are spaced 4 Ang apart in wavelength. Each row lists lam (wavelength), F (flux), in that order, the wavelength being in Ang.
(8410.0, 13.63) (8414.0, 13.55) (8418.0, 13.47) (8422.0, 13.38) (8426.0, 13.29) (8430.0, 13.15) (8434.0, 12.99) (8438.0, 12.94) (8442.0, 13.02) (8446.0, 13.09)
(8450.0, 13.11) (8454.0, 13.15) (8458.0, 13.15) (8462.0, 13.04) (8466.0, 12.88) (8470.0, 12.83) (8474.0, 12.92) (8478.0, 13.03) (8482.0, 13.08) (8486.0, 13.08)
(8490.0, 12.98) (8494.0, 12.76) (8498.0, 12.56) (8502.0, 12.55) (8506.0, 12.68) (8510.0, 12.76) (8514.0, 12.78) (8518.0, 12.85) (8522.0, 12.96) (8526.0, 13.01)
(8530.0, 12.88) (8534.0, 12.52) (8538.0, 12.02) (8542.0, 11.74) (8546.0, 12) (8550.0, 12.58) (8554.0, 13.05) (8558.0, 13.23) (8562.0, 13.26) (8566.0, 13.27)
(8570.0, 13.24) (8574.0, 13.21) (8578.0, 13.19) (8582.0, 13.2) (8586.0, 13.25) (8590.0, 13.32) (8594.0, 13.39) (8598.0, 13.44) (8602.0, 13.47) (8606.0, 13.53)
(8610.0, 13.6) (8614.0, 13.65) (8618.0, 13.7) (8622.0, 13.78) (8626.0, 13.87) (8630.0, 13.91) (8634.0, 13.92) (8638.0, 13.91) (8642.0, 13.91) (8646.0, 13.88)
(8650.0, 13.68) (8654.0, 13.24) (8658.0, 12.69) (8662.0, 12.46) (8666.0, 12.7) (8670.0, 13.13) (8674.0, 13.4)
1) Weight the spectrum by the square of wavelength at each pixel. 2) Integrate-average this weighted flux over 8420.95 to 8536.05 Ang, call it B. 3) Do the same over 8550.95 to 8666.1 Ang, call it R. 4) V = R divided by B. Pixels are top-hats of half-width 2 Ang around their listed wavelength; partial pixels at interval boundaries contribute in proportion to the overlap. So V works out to 1.07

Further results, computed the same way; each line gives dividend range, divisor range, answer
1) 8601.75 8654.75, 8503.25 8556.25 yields 1.12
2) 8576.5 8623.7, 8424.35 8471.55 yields 1.07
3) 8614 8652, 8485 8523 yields 1.11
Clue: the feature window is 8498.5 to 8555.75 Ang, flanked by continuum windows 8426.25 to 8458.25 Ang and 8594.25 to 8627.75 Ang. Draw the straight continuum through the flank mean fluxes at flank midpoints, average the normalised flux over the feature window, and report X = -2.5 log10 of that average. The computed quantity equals 0.06 mag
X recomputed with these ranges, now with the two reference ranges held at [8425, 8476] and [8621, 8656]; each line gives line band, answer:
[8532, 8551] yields 0.106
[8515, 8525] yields 0.034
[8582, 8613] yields 0.016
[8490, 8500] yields 0.041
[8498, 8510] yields 0.052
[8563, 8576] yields 0.022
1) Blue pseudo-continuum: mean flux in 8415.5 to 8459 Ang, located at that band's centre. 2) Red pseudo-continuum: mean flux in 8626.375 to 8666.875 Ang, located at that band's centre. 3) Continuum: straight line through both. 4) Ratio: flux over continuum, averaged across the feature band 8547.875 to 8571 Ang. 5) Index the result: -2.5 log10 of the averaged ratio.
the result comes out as 0.02 mag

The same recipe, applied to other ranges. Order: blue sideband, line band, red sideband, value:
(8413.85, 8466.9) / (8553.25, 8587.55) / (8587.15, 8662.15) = 0.02 mag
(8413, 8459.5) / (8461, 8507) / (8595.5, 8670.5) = 0.03 mag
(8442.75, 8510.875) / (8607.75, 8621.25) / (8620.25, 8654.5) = 0.00 mag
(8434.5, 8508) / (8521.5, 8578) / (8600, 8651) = 0.05 mag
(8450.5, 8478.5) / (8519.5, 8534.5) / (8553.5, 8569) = 0.02 mag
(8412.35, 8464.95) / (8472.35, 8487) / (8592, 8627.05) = 0.02 mag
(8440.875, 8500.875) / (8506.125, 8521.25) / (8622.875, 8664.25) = 0.03 mag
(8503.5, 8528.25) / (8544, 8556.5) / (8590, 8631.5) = 0.05 mag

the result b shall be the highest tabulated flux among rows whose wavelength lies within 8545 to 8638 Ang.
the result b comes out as 13.92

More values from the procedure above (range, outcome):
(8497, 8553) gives 13.01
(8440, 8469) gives 13.15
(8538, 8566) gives 13.27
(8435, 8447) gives 13.09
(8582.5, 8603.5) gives 13.47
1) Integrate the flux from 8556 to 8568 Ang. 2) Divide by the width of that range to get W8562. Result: 13.3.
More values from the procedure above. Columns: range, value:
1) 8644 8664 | 13.2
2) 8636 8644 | 13.9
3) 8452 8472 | 13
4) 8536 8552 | 12.1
